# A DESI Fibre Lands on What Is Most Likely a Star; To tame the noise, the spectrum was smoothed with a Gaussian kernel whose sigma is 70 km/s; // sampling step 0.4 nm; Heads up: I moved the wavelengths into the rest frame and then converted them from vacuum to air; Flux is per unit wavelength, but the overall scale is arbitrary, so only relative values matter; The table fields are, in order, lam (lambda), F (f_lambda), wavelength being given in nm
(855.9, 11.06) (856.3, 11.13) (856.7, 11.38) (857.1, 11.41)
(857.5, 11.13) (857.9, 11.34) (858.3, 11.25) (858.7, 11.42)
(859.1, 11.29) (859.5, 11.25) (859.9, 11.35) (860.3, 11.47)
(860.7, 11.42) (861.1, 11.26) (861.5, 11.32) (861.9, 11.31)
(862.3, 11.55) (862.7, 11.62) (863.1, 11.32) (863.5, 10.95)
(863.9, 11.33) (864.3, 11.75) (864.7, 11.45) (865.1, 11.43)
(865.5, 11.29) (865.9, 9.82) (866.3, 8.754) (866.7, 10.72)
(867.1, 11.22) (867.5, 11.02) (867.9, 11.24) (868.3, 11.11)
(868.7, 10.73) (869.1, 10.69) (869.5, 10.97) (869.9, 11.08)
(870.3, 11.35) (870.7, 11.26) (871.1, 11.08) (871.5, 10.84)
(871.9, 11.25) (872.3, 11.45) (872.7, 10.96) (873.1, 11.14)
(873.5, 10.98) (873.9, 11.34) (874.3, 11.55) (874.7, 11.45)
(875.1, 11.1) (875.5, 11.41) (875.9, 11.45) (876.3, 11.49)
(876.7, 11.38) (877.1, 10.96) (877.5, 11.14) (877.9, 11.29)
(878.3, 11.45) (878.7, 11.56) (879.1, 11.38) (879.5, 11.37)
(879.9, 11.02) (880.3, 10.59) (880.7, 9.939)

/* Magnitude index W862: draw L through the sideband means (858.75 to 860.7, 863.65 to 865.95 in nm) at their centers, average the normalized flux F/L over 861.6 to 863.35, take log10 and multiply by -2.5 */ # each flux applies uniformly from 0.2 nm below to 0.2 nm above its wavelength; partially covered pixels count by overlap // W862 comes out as -0.012 mag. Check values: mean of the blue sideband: 11.4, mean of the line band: 11.4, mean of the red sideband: 11.3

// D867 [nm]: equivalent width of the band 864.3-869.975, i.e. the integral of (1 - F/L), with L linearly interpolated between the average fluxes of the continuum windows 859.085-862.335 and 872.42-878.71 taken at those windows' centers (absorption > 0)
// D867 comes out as 0.24 nm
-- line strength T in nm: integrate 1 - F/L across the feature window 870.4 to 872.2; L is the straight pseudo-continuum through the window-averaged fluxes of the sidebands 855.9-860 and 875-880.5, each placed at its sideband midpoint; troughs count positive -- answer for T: 0.02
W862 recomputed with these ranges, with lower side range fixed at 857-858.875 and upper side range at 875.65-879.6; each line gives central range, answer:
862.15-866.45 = 0.03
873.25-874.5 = 0.01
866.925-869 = 0.03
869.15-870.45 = 0.02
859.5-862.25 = 0.00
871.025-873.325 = 0.02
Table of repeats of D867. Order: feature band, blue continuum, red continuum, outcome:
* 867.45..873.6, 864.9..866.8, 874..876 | -0.102 nm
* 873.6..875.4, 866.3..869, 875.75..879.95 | -0.029 nm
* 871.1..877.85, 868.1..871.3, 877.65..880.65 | -0.083 nm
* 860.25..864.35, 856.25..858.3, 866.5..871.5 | -0.073 nm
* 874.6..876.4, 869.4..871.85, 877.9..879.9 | -0.016 nm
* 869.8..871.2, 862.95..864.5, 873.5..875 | 0.018 nm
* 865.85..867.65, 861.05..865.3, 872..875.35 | 0.161 nm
